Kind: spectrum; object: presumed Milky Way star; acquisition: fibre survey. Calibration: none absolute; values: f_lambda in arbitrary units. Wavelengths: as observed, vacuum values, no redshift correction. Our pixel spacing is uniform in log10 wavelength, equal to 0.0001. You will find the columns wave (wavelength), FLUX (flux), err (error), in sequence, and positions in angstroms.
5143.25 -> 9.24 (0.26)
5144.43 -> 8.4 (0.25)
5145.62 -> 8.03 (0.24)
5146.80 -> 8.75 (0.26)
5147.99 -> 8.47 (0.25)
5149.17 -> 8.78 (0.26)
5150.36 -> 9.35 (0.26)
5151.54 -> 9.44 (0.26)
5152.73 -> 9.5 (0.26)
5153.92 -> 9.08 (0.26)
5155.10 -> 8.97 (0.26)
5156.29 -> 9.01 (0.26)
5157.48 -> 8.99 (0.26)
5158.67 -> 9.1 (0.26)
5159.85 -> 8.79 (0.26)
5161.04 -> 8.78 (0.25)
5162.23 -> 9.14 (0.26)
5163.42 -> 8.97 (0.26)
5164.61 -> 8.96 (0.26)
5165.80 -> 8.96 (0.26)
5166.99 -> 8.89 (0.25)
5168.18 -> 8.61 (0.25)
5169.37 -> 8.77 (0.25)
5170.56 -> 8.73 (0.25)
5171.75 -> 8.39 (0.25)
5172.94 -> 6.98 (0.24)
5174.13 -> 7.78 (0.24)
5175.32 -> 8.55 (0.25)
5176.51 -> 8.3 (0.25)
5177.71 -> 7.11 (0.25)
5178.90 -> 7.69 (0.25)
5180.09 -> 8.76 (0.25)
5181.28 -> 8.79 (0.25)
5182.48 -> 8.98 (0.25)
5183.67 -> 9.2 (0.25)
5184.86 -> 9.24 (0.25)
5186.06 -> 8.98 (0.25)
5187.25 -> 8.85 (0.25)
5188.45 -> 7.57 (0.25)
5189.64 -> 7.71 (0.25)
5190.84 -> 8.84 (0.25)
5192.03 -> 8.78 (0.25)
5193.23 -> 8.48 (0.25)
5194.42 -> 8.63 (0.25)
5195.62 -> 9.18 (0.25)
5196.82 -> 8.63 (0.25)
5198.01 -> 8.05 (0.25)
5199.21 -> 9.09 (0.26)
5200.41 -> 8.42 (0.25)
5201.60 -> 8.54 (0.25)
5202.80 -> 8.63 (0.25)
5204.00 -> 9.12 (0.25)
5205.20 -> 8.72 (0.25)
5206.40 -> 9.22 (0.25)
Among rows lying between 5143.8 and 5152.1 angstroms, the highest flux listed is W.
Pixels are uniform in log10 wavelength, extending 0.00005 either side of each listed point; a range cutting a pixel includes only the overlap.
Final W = 9.44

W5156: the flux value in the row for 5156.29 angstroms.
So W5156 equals 9.01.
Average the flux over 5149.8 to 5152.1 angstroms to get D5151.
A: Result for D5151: 9.42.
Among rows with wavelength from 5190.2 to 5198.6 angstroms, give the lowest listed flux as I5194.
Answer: 8.05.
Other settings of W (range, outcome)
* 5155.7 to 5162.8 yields 9.14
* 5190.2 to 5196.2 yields 9.18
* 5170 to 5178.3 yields 8.73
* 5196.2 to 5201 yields 9.09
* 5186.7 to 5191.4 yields 8.85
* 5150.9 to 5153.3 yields 9.5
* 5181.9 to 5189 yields 9.24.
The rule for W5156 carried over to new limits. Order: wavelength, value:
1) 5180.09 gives 8.76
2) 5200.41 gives 8.42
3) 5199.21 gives 9.09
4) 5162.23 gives 9.14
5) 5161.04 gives 8.78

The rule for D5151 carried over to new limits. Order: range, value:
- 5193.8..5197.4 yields 8.81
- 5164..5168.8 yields 8.85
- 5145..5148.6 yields 8.42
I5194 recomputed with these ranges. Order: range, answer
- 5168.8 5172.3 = 8.39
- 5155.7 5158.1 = 8.99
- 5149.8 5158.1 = 8.97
